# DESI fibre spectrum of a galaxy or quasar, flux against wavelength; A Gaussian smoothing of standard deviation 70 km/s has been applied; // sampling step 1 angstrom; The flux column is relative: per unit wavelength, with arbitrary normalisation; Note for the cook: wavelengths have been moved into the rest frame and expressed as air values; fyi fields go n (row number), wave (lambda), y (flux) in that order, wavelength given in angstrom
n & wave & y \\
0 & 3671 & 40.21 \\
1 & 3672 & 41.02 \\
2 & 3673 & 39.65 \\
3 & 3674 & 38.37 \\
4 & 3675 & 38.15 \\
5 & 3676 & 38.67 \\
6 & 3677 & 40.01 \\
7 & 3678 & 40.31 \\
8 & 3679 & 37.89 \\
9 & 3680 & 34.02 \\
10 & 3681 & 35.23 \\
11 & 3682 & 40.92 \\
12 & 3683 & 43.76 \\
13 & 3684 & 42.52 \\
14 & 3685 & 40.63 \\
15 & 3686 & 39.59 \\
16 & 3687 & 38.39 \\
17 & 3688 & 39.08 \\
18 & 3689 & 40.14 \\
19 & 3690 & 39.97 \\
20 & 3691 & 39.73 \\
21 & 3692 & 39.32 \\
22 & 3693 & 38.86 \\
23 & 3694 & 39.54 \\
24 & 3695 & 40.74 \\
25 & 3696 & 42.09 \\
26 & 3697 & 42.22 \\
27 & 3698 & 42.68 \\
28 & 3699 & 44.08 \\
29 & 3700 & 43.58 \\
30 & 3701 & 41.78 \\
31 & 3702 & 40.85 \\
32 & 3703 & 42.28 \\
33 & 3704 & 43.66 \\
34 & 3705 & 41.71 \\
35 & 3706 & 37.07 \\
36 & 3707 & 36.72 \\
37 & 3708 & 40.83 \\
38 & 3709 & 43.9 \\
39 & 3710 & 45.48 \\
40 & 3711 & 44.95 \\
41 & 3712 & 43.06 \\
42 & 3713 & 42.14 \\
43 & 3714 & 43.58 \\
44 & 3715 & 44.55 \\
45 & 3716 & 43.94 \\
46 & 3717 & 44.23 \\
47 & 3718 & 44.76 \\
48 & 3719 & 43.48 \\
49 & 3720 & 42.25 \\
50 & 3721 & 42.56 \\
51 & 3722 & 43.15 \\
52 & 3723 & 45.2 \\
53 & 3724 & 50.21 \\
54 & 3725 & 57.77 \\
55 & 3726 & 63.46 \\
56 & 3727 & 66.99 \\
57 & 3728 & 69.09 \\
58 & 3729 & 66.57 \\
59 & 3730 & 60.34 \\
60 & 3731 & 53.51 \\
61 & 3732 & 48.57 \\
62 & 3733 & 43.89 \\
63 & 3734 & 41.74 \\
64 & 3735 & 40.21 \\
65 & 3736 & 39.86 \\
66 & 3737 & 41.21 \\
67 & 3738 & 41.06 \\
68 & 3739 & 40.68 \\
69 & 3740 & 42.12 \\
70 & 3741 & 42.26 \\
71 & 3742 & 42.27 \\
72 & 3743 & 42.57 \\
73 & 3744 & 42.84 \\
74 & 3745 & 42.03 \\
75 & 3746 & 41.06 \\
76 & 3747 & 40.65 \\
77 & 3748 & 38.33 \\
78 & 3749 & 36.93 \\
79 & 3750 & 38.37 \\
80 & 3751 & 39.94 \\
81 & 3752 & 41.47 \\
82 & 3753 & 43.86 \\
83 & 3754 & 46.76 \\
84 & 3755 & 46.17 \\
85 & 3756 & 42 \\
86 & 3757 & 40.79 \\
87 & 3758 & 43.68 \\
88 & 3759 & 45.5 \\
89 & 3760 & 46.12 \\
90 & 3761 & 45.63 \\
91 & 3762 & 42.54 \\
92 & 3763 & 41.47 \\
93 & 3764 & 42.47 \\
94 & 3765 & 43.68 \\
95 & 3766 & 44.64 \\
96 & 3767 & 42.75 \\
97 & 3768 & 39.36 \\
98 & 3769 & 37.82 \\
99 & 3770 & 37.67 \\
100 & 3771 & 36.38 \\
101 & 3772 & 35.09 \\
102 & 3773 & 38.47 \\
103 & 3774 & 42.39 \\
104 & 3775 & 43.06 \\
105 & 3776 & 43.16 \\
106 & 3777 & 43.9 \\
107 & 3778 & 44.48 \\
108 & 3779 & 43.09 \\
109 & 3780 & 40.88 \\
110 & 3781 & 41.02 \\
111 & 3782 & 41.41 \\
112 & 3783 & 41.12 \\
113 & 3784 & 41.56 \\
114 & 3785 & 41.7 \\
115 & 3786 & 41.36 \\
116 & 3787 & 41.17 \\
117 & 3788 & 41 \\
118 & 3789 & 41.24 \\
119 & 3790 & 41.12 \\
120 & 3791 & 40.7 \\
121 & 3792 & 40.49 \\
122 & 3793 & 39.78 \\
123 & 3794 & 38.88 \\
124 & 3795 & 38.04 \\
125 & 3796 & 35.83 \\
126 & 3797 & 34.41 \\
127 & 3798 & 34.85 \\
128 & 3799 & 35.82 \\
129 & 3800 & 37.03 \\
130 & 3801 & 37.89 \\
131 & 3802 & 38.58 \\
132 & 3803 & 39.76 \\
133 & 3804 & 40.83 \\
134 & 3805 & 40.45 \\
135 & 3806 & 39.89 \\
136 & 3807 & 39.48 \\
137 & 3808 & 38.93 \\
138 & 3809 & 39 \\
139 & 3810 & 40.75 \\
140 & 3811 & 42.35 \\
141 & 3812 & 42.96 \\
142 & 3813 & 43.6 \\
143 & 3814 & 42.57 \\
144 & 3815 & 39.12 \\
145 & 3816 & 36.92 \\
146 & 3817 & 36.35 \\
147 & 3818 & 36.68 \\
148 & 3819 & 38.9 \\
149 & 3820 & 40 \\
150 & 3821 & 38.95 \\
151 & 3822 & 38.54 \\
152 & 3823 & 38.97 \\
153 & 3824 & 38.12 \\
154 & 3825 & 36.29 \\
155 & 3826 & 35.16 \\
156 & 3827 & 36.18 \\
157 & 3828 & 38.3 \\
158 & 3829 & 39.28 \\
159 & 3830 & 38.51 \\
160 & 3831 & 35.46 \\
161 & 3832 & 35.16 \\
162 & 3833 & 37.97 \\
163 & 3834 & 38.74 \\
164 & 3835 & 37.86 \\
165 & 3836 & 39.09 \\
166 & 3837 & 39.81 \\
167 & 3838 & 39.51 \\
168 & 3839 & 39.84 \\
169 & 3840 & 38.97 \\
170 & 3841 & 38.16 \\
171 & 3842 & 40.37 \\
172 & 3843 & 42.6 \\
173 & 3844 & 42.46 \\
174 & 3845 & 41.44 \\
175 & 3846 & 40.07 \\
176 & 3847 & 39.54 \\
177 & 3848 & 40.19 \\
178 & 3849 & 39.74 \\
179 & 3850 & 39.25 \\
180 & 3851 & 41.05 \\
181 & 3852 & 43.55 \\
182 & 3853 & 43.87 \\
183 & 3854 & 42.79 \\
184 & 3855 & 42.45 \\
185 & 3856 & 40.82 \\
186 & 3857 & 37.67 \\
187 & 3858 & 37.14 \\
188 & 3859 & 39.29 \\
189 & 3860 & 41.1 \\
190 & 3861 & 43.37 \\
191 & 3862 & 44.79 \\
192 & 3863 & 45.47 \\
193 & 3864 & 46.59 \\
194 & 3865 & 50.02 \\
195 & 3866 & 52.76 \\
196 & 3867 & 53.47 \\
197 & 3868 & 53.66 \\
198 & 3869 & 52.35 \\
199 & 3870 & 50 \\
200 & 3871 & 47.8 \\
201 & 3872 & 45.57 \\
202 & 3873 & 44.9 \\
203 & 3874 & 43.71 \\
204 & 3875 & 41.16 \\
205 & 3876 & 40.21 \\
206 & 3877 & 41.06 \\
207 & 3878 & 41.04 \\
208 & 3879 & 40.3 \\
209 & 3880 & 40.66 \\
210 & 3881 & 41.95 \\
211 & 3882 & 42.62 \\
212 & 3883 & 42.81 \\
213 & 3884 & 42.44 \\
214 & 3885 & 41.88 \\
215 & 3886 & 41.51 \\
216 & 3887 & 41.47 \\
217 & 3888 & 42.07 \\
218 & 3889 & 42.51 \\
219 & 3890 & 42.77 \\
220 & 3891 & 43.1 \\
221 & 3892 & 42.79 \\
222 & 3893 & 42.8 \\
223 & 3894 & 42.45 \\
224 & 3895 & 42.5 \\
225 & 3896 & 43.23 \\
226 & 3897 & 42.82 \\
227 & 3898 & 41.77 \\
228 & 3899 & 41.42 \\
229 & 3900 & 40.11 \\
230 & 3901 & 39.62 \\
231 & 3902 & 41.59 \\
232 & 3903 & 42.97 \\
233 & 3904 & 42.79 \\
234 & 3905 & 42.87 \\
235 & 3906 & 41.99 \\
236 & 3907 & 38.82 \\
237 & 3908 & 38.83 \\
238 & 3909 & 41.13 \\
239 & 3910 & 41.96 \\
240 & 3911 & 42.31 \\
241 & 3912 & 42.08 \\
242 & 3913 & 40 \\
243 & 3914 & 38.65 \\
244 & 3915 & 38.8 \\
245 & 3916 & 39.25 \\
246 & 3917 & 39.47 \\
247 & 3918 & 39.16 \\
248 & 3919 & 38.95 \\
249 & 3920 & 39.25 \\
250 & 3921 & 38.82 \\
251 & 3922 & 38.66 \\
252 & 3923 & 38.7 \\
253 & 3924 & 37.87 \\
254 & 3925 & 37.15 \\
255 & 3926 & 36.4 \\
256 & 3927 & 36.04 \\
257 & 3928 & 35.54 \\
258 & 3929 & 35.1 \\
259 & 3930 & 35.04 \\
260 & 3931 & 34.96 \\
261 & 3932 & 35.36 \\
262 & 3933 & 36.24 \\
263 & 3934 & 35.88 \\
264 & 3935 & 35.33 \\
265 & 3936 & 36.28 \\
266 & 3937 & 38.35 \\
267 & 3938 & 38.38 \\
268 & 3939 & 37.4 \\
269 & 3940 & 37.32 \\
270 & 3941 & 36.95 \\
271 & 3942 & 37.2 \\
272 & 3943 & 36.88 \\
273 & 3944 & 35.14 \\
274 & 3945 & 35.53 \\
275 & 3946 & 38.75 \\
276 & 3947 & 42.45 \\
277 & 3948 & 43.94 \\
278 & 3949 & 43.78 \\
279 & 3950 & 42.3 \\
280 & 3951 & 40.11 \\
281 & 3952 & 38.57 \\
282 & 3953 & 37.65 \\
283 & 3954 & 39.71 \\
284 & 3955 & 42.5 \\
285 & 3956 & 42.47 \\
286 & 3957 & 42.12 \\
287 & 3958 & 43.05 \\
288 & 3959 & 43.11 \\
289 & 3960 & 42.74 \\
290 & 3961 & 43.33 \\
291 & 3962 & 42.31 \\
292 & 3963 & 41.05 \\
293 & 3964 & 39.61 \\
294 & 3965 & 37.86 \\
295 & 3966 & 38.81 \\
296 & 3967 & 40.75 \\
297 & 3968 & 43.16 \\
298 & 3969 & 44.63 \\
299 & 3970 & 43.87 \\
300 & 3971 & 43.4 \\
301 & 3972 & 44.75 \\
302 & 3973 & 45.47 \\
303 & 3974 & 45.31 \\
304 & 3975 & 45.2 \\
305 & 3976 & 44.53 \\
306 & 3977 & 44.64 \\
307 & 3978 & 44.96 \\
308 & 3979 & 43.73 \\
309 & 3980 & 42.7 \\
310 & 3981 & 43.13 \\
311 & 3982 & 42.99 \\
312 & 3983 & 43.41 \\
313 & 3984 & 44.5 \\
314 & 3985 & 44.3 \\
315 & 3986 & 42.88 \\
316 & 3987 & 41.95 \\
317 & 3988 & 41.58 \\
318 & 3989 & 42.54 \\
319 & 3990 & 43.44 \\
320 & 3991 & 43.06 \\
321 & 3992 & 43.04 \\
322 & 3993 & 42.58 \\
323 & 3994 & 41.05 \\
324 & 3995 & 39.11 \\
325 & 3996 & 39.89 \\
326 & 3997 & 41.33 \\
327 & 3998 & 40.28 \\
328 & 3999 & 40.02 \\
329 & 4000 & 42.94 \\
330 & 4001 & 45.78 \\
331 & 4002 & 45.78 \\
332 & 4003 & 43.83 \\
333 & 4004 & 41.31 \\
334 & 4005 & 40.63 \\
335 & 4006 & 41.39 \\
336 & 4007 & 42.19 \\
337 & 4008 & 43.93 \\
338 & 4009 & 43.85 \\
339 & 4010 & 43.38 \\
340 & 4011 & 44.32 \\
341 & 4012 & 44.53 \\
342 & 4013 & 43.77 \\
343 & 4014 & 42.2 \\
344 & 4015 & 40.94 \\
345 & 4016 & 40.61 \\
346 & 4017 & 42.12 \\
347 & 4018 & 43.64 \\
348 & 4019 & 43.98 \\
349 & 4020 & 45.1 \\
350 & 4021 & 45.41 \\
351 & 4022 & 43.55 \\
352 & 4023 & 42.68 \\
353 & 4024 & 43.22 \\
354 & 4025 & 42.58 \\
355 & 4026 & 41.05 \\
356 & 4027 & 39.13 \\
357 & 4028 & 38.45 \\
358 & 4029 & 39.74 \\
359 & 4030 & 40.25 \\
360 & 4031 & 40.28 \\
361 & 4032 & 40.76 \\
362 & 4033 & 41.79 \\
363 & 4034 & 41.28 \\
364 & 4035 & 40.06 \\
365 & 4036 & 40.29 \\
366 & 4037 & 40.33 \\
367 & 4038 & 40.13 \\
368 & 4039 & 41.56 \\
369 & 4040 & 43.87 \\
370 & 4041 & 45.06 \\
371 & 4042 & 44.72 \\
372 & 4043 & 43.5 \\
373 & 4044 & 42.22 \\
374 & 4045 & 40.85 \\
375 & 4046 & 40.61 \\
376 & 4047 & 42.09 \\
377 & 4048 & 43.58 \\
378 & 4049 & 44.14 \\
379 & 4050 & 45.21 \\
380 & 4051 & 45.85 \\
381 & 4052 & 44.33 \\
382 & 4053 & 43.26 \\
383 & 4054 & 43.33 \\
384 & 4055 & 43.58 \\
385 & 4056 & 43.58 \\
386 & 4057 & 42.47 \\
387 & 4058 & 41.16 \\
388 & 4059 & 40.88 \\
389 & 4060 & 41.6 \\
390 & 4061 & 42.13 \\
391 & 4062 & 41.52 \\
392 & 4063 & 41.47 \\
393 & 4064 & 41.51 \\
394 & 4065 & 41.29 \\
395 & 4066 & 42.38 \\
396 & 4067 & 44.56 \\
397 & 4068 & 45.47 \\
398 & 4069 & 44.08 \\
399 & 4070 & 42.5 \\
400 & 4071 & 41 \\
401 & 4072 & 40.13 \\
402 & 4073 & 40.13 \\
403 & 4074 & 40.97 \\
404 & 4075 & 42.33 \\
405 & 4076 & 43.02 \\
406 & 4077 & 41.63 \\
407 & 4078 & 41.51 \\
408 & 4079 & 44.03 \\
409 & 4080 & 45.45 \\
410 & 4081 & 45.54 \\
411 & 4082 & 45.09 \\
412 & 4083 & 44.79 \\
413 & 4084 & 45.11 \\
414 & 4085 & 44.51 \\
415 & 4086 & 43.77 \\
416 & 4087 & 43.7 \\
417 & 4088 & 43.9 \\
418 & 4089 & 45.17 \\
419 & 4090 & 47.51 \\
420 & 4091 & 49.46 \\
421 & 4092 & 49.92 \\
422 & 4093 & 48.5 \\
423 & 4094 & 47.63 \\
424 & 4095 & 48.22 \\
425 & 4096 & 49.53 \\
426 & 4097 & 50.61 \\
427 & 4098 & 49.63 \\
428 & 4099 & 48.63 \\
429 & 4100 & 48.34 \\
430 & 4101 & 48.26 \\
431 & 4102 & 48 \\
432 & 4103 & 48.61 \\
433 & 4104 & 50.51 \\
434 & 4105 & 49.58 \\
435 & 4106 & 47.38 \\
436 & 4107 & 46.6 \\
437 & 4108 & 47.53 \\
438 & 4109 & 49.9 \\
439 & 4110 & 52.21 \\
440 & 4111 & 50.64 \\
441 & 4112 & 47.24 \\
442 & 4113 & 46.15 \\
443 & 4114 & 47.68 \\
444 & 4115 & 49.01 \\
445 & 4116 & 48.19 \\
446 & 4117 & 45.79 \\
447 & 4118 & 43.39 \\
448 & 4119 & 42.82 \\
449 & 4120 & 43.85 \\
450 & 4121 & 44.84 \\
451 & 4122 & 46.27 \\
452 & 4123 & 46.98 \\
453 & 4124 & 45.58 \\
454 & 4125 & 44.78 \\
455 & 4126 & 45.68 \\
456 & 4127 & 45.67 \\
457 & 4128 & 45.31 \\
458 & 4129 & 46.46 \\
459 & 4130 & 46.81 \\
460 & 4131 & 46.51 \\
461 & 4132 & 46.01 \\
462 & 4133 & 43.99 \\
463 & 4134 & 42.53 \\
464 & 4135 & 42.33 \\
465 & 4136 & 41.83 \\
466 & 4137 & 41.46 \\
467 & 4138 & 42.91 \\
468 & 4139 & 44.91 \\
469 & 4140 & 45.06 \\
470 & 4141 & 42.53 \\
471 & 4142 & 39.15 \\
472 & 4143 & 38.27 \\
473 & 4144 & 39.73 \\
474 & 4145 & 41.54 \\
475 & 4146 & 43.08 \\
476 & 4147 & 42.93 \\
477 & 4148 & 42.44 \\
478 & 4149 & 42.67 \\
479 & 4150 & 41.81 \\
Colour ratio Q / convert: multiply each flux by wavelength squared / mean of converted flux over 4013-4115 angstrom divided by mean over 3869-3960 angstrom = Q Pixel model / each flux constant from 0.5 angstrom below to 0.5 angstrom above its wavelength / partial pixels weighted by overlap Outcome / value 1.18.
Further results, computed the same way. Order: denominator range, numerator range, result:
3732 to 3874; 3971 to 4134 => 1.22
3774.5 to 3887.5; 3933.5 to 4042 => 1.10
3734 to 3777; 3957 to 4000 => 1.15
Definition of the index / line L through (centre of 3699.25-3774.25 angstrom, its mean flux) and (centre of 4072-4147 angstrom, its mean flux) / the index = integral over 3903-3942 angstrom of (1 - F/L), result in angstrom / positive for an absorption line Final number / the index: 5.6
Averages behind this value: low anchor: 44.1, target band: 38.4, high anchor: 45.5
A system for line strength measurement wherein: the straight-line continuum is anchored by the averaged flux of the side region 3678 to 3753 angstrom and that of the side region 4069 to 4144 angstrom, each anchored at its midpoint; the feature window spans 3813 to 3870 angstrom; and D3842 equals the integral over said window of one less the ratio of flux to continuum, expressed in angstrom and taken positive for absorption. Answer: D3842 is 4.2 angstrom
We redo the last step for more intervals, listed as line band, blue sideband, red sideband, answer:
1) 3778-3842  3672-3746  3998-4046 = 5.8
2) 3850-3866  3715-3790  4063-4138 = 0.6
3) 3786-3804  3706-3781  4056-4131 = 2.3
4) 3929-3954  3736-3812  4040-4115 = 3.1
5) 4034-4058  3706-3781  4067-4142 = 1.4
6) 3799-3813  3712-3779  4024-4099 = 1.4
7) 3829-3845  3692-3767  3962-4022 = 1.7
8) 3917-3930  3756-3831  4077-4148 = 1.5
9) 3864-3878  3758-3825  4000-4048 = -2.1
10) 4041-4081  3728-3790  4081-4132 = 3.2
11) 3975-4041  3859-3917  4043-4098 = 1.8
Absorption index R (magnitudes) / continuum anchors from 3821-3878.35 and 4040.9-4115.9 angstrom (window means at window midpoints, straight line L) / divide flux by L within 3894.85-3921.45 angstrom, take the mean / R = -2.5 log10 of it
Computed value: 0.045 mag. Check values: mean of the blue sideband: 41.6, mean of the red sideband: 45.1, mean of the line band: 40.8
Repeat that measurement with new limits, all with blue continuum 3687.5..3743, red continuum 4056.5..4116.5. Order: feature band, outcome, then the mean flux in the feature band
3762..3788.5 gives 0.09 mag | 41.2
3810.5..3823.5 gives 0.14 mag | 39.7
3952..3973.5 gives 0.08 mag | 41.9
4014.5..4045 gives 0.09 mag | 41.9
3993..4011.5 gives 0.08 mag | 42.3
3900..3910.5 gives 0.10 mag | 41.2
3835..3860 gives 0.12 mag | 40.4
